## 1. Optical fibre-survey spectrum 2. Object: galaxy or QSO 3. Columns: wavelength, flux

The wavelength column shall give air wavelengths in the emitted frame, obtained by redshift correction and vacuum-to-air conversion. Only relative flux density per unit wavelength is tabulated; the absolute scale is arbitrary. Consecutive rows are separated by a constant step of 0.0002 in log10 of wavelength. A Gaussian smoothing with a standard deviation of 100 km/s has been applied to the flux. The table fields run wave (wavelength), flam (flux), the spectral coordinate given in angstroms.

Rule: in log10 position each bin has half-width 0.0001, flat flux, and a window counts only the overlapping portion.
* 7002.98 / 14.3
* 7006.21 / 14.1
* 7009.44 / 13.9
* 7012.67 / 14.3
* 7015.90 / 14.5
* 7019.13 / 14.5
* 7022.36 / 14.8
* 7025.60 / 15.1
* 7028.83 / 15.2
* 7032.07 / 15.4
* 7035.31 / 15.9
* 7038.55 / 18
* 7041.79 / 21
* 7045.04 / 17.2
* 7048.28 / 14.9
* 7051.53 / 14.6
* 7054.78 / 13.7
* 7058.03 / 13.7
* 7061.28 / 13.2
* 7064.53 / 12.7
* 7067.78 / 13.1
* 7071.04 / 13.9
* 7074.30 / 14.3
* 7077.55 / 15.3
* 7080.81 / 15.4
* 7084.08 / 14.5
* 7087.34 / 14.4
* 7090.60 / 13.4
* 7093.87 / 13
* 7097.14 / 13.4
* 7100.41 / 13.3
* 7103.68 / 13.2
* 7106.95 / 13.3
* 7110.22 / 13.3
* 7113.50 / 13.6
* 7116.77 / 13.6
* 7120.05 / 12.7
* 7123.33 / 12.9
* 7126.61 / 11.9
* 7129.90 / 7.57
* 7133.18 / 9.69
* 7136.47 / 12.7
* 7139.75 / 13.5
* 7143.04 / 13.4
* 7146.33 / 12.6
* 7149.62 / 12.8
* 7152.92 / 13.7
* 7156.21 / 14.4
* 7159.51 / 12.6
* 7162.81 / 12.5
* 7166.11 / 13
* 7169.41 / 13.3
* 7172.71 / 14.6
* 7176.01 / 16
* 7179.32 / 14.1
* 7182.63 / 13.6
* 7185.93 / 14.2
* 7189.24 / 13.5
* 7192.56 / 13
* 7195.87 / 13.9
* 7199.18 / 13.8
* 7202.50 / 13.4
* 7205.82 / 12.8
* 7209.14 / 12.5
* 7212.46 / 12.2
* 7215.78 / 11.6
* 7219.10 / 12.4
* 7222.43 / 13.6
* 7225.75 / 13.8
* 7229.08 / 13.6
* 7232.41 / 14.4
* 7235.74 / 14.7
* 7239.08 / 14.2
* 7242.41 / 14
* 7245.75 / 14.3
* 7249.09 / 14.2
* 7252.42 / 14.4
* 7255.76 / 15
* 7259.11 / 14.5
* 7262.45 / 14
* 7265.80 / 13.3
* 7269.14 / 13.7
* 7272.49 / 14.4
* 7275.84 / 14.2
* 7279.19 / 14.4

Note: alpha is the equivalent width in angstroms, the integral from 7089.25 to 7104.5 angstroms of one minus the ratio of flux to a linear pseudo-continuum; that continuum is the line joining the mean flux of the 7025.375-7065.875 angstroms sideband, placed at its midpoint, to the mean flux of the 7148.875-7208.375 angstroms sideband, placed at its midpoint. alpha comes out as 1.54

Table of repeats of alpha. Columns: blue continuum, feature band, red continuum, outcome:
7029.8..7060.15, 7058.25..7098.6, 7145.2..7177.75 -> 3.69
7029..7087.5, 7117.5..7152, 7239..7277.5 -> 6.28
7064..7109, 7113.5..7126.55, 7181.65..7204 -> 0.73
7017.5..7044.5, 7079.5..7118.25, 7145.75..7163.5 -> 2.34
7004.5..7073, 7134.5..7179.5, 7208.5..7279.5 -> 2.55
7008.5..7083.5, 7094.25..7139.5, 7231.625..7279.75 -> 7.03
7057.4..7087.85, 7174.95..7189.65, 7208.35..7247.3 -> -0.69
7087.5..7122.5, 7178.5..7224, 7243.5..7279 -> 2.28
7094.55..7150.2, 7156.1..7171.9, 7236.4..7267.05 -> -0.02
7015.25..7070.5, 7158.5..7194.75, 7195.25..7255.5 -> 0.76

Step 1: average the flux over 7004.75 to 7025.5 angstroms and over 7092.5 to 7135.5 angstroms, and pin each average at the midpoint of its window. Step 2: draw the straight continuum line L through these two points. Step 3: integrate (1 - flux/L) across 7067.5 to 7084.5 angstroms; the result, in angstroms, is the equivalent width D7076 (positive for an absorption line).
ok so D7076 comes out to -1.7 angstroms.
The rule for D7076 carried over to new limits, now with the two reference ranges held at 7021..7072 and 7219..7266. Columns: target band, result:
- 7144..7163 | 1.9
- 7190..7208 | 1.2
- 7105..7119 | 1.3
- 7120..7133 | 3.4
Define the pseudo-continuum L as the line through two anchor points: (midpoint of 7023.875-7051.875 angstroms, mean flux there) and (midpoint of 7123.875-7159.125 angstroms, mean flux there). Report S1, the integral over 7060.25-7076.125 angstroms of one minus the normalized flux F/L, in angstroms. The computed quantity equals 1.8 angstroms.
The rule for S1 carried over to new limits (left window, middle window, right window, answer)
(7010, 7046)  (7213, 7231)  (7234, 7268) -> 1.9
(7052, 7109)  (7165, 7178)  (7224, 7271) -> -0.3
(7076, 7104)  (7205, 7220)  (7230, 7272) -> 2.0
